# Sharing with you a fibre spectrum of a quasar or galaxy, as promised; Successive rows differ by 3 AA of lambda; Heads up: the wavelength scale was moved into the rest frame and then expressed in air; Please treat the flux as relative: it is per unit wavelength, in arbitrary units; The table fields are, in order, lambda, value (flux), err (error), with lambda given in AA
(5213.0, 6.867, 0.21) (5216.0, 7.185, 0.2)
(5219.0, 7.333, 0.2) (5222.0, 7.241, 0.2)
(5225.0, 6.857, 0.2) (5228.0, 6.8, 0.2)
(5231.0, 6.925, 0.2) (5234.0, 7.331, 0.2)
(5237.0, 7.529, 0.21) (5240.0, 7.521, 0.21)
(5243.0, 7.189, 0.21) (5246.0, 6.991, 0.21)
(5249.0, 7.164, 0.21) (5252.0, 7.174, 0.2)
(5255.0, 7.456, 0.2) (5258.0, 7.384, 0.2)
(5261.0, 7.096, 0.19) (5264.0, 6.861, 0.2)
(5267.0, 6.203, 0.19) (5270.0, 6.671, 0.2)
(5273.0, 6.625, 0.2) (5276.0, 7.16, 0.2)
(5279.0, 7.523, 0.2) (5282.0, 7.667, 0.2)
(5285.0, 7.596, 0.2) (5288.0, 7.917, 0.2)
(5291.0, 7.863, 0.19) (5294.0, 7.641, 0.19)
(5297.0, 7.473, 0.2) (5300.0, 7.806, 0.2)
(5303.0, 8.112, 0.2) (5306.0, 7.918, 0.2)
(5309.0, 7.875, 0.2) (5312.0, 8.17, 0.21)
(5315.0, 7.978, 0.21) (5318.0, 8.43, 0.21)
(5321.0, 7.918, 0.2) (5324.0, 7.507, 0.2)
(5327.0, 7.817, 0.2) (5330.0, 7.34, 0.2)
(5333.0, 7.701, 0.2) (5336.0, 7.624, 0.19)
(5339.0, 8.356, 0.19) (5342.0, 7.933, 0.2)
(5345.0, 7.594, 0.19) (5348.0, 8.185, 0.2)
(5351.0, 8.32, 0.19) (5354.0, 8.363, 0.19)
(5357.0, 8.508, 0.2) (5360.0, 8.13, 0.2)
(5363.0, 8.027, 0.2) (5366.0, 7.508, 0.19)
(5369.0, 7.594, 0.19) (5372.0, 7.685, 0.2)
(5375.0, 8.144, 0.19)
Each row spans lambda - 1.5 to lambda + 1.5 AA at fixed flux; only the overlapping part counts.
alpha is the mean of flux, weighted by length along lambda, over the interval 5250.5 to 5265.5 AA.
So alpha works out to 7.19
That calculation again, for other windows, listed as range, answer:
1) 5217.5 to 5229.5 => 7.06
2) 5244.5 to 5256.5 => 7.2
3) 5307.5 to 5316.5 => 8.01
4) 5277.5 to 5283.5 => 7.59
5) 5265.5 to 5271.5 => 6.44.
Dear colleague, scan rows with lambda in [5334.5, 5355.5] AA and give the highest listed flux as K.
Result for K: 8.363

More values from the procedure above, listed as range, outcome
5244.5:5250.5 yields 7.164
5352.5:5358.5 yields 8.508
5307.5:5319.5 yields 8.43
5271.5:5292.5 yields 7.917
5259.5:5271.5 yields 7.096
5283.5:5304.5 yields 8.112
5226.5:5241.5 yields 7.529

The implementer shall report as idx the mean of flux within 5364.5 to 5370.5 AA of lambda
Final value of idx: 7.55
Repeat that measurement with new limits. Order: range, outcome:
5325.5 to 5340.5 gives 7.77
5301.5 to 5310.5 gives 7.97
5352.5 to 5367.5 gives 8.11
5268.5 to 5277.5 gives 6.82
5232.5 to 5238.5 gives 7.43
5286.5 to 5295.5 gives 7.81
